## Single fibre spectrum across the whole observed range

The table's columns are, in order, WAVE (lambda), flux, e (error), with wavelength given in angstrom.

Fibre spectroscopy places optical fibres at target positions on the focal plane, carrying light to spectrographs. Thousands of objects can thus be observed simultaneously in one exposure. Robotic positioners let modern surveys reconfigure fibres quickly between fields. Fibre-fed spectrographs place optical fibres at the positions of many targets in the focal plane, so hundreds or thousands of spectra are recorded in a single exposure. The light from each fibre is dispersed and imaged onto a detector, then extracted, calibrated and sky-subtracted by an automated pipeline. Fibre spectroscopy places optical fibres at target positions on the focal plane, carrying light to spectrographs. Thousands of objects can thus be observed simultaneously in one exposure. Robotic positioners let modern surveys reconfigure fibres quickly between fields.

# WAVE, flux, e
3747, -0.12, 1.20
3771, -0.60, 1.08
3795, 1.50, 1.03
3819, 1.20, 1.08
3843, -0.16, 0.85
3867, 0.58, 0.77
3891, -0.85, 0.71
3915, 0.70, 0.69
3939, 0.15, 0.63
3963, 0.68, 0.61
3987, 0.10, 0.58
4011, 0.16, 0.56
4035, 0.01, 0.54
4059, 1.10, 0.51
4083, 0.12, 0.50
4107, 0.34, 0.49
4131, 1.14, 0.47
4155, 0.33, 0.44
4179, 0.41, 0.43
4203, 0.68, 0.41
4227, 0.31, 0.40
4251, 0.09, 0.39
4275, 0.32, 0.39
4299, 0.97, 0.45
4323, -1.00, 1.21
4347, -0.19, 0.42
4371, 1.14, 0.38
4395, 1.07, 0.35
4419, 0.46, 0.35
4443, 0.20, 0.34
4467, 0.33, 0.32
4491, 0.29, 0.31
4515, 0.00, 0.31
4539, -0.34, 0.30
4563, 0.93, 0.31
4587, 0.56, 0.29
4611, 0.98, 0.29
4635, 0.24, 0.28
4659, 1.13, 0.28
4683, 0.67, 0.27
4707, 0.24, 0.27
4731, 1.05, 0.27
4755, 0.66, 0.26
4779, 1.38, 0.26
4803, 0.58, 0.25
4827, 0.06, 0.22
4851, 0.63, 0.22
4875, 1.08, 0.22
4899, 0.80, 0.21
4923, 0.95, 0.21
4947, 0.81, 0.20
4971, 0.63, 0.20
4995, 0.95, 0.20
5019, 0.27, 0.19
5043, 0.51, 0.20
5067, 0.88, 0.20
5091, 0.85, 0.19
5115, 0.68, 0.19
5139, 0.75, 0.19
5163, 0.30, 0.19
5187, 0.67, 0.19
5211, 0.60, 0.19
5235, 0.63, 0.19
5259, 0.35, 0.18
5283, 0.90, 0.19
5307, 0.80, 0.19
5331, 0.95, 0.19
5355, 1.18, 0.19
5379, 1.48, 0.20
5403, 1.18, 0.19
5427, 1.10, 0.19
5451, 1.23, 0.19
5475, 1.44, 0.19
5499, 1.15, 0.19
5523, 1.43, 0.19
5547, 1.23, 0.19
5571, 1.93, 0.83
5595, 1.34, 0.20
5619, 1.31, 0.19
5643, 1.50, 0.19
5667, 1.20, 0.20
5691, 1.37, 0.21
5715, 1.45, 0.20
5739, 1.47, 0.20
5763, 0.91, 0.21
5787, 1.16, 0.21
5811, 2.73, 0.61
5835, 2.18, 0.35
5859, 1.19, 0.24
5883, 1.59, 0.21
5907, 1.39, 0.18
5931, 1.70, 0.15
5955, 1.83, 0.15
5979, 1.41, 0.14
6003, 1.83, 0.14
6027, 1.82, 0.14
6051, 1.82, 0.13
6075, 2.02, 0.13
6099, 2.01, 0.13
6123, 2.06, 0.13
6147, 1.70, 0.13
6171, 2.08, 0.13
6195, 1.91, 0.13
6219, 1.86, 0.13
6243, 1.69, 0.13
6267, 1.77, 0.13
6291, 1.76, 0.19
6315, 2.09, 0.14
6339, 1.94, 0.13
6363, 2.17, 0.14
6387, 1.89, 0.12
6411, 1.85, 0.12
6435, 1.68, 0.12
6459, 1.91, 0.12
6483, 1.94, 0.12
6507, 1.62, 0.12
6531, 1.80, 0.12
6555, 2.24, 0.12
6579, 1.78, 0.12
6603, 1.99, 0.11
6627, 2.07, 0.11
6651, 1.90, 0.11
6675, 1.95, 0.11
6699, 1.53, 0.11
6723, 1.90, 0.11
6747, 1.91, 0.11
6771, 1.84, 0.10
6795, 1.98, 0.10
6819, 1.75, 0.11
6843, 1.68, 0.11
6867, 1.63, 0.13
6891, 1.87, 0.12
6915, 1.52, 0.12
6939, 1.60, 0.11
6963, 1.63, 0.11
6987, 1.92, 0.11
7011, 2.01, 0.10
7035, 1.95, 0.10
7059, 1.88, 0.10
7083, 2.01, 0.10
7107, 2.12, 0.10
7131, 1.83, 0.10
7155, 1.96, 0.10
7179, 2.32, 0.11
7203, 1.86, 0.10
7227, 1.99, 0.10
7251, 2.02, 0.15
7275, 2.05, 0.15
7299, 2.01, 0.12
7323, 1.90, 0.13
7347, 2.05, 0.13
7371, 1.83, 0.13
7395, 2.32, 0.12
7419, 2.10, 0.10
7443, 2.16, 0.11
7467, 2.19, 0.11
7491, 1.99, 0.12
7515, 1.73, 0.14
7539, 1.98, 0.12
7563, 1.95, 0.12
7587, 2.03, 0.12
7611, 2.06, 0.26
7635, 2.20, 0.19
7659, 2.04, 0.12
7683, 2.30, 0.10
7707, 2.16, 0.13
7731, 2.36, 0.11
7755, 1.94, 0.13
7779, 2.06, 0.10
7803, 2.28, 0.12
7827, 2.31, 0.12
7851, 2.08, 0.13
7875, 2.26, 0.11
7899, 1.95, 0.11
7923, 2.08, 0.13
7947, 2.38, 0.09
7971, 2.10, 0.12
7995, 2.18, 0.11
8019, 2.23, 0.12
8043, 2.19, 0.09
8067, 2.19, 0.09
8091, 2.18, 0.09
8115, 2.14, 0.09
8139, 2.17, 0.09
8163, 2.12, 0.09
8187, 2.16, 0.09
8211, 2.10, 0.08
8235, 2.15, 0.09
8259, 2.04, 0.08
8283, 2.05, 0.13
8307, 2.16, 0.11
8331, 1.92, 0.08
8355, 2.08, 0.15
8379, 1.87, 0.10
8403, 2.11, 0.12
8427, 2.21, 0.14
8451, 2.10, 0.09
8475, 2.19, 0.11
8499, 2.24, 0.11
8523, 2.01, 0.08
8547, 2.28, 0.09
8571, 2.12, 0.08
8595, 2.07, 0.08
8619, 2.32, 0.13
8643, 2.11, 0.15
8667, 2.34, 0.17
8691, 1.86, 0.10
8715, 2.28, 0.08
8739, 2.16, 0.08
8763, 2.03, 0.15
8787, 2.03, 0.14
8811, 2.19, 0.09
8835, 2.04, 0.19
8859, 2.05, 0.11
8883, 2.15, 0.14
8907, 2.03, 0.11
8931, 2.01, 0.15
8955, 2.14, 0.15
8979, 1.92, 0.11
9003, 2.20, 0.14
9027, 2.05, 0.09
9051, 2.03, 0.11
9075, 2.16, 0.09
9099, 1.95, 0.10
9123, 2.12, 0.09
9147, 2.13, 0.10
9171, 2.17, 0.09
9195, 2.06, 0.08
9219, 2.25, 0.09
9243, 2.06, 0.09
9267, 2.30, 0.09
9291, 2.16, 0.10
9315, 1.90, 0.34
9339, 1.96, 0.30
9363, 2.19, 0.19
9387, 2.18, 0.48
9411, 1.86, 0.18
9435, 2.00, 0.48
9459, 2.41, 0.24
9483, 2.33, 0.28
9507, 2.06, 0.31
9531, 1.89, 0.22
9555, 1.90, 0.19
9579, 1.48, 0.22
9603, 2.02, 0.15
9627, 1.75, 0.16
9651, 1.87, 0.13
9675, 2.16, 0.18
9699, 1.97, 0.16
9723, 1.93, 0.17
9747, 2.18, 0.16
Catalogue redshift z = 0.339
